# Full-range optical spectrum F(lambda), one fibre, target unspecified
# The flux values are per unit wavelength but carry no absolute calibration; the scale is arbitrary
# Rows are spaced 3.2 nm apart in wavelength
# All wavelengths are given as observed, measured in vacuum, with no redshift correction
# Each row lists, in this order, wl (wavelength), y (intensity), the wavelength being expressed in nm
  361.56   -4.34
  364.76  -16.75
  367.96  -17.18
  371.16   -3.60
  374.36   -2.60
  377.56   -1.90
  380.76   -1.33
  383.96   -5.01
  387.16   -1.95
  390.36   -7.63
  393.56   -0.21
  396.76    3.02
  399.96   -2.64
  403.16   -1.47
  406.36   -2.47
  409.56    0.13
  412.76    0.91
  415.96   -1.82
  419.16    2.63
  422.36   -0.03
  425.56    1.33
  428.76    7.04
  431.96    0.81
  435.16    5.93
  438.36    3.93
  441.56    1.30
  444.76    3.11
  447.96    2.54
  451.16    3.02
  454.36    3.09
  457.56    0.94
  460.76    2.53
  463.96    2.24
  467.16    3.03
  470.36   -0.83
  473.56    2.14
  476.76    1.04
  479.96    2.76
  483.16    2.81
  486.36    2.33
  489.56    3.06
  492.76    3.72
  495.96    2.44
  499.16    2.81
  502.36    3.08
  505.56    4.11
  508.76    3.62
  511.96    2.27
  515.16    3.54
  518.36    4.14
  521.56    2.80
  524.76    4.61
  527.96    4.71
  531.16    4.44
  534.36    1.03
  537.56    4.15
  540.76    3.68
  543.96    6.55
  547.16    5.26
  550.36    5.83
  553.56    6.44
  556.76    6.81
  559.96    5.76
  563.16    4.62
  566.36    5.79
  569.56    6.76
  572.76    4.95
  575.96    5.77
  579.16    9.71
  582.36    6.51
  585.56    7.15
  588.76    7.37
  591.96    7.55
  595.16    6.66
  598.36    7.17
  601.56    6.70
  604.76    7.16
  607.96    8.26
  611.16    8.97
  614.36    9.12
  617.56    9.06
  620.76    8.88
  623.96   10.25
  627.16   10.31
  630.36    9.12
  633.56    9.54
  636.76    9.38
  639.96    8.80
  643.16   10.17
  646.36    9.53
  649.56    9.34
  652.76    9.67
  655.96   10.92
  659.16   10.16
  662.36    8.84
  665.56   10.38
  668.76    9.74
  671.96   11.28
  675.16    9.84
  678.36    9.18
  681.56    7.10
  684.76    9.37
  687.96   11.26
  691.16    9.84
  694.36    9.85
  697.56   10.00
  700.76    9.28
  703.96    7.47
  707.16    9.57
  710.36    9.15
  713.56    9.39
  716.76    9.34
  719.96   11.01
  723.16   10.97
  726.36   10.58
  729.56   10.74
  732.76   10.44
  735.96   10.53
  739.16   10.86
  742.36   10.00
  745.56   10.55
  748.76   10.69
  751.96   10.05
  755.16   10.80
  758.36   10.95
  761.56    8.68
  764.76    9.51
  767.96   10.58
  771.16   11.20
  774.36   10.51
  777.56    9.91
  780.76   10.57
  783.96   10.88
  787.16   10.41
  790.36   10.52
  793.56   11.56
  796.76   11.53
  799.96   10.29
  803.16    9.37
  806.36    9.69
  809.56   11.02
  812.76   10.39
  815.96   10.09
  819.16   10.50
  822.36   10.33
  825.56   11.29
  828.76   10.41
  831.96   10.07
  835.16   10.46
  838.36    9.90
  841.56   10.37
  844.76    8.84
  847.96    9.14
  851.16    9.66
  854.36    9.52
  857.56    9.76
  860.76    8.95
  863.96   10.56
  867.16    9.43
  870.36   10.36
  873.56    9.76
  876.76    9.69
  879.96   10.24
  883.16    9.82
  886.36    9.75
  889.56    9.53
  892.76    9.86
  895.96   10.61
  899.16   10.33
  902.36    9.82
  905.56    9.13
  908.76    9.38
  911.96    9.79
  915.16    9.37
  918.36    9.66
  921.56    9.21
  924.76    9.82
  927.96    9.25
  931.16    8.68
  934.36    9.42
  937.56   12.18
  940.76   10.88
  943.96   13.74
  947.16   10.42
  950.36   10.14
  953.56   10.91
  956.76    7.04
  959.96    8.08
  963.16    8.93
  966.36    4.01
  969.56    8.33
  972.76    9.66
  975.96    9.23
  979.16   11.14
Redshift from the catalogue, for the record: 0.36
